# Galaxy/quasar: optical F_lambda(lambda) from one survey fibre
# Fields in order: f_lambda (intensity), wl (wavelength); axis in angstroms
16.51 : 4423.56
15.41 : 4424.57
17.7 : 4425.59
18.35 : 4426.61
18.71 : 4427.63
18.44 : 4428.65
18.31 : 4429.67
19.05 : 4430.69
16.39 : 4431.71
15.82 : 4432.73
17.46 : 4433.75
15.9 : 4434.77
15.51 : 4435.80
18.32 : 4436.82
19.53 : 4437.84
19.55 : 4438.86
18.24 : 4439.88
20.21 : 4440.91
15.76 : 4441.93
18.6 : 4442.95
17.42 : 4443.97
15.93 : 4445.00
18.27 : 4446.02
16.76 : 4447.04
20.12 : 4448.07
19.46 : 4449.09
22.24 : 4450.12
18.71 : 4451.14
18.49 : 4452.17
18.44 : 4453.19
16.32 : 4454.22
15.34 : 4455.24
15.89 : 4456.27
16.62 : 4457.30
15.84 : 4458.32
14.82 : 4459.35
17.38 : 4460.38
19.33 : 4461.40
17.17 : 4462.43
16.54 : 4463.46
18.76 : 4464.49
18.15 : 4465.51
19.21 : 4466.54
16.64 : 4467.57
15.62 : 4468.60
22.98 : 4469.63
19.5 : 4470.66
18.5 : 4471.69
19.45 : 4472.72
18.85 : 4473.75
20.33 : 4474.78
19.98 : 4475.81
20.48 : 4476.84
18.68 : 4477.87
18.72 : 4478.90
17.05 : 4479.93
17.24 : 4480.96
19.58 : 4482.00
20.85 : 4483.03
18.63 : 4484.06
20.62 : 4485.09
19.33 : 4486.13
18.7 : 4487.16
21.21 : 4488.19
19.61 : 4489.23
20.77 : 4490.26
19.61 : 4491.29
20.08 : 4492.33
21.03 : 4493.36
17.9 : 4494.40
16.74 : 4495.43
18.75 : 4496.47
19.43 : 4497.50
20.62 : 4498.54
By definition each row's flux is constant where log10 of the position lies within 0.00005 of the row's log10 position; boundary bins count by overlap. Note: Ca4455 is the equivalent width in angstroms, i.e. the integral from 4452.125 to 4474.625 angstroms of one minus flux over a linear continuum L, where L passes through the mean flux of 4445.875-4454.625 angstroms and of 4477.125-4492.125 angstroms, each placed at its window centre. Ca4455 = 1.5 angstroms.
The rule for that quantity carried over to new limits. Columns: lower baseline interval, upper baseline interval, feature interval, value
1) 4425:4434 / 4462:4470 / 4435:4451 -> -0.4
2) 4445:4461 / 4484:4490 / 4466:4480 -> -0.1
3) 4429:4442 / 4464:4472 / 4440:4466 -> 0.8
